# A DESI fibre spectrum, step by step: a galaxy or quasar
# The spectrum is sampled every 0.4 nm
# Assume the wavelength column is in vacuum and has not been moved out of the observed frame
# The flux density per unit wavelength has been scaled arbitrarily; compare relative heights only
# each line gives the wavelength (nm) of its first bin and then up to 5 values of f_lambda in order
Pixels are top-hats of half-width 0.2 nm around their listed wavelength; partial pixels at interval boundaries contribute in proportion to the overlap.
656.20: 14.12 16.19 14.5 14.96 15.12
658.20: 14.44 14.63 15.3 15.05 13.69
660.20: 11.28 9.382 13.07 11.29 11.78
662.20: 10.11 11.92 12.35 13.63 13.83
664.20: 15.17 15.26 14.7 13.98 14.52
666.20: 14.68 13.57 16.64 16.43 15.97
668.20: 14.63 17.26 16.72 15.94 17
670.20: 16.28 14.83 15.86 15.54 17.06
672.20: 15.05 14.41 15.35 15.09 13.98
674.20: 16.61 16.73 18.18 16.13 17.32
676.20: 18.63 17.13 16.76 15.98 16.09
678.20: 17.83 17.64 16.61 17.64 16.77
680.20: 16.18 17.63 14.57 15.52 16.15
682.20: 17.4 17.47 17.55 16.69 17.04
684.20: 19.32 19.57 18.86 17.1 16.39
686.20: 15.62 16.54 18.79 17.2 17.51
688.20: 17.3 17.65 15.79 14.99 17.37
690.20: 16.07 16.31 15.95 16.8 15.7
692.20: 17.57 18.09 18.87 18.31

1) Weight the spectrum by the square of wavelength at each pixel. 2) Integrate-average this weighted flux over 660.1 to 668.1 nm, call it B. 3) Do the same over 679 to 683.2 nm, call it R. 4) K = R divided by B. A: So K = 1.30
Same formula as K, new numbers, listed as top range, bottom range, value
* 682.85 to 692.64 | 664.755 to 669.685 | 1.18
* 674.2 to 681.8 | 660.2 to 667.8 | 1.30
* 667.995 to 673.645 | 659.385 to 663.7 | 1.35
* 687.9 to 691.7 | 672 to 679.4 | 1.04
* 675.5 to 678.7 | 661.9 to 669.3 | 1.22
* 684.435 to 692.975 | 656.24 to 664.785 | 1.37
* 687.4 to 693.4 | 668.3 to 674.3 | 1.14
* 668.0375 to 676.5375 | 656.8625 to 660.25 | 1.16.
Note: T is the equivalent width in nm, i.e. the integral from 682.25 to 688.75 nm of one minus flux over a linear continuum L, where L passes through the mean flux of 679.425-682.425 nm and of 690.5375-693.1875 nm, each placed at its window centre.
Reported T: -0.33 nm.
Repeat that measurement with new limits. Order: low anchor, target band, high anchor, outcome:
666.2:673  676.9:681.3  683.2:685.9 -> 0.12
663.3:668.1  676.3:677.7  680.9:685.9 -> -0.03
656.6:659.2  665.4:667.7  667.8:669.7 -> 0.12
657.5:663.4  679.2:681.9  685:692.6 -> -0.12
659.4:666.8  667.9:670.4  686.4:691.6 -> -0.42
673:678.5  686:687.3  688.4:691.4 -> -0.05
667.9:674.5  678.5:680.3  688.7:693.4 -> -0.09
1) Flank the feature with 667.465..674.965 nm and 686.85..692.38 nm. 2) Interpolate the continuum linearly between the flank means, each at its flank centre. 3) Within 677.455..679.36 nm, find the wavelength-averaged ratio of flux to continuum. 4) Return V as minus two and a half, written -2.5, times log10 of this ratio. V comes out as -0.05 mag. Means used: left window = 15.9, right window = 16.8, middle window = 17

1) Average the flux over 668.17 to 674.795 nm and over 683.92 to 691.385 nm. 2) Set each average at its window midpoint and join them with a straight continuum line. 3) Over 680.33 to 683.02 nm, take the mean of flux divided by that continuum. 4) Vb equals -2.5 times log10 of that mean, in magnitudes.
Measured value 0.01 mag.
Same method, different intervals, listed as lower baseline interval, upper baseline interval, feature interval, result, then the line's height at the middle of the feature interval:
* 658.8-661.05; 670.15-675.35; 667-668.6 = -0.093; 14.7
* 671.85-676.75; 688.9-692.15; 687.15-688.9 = -0.075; 16.2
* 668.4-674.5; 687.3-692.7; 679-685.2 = -0.057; 16.3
